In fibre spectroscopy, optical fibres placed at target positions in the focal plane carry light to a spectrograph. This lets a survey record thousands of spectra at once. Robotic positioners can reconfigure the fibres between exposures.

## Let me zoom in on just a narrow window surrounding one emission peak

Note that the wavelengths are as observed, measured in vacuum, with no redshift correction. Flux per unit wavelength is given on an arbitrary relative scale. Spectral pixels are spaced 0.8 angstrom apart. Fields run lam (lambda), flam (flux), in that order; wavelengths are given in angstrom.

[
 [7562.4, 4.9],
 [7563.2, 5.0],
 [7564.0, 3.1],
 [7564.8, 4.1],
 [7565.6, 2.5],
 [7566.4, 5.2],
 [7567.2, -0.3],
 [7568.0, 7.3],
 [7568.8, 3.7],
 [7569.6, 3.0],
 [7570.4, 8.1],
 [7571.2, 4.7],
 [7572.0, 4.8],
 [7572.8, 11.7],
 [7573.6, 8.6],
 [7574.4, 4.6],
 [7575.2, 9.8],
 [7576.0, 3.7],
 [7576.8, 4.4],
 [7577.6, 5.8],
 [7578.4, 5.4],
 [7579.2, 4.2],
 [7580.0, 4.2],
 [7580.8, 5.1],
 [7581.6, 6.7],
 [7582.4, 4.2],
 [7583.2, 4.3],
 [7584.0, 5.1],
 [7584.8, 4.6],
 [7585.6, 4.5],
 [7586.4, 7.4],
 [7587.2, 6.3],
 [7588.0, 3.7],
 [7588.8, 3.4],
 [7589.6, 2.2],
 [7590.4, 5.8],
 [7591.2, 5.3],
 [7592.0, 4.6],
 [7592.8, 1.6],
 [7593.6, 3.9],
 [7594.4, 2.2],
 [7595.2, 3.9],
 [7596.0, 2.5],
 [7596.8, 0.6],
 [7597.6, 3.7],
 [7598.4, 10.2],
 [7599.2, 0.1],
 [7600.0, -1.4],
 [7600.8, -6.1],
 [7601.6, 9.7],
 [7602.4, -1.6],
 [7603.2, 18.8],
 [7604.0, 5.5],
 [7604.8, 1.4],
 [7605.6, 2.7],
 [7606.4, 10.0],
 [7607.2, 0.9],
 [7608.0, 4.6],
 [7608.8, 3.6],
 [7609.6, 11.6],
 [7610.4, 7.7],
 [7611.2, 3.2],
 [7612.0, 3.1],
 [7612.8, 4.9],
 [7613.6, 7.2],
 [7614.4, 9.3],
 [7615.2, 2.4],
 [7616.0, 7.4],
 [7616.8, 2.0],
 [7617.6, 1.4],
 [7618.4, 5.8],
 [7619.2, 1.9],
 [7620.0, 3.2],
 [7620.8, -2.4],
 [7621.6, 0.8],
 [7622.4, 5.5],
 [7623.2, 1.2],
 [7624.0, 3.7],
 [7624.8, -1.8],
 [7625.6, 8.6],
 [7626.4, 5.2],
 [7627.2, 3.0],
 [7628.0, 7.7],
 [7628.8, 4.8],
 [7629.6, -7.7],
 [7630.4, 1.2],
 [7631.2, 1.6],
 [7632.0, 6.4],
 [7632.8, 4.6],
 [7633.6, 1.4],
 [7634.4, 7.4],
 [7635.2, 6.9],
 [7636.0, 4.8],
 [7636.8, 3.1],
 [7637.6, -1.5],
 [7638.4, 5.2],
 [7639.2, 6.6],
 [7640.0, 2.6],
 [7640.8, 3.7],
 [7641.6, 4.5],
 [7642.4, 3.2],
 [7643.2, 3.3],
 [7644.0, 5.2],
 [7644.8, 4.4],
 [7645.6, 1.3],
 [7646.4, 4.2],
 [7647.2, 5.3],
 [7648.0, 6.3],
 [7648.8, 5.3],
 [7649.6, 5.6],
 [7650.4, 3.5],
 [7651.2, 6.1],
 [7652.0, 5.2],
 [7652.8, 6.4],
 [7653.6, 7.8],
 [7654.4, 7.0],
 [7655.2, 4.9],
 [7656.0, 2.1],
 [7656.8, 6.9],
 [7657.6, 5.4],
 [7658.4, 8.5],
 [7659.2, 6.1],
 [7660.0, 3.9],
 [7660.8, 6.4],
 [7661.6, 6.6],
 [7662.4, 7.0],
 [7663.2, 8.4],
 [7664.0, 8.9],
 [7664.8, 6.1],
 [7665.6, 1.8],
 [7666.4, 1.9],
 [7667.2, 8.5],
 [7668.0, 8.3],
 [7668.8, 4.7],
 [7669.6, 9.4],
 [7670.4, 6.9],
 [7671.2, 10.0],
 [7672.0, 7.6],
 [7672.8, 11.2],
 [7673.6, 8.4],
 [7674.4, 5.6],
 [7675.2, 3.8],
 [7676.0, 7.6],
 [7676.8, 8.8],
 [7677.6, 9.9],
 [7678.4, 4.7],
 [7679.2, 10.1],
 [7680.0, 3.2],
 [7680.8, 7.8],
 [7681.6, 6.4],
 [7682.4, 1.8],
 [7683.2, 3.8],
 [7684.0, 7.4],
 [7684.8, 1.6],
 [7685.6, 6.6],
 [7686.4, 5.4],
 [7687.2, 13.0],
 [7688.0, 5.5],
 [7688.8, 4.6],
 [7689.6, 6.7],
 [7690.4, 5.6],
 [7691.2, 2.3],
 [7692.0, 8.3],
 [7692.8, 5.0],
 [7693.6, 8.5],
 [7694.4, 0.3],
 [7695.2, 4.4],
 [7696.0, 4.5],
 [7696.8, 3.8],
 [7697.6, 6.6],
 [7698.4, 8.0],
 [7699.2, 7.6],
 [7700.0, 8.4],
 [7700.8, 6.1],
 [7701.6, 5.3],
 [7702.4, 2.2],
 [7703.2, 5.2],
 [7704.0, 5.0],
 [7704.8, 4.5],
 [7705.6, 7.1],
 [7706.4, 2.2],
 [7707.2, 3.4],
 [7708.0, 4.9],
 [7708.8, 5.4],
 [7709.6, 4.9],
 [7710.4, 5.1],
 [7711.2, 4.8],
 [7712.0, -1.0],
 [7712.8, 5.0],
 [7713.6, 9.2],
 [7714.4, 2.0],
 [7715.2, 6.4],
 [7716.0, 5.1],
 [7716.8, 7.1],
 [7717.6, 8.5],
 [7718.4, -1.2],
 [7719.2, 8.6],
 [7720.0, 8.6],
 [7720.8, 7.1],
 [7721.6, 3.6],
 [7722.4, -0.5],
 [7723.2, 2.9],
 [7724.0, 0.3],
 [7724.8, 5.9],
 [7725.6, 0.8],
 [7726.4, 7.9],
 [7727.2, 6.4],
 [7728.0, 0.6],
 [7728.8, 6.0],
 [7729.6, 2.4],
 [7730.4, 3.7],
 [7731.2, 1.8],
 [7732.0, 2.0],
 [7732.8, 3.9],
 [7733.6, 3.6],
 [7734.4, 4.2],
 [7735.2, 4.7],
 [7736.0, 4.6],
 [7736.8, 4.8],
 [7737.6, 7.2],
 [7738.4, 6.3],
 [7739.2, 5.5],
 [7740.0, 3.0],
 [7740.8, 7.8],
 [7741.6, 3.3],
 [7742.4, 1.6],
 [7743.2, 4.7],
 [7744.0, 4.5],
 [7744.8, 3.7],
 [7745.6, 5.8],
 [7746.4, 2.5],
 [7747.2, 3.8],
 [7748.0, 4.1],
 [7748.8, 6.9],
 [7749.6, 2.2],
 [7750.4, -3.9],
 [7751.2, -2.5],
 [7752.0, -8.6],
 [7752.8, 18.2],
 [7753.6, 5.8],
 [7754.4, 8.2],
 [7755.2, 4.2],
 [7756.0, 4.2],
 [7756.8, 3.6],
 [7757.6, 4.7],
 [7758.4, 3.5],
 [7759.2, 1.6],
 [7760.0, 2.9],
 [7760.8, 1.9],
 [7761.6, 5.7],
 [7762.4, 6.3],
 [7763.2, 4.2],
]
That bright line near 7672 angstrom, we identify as C III] 1909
